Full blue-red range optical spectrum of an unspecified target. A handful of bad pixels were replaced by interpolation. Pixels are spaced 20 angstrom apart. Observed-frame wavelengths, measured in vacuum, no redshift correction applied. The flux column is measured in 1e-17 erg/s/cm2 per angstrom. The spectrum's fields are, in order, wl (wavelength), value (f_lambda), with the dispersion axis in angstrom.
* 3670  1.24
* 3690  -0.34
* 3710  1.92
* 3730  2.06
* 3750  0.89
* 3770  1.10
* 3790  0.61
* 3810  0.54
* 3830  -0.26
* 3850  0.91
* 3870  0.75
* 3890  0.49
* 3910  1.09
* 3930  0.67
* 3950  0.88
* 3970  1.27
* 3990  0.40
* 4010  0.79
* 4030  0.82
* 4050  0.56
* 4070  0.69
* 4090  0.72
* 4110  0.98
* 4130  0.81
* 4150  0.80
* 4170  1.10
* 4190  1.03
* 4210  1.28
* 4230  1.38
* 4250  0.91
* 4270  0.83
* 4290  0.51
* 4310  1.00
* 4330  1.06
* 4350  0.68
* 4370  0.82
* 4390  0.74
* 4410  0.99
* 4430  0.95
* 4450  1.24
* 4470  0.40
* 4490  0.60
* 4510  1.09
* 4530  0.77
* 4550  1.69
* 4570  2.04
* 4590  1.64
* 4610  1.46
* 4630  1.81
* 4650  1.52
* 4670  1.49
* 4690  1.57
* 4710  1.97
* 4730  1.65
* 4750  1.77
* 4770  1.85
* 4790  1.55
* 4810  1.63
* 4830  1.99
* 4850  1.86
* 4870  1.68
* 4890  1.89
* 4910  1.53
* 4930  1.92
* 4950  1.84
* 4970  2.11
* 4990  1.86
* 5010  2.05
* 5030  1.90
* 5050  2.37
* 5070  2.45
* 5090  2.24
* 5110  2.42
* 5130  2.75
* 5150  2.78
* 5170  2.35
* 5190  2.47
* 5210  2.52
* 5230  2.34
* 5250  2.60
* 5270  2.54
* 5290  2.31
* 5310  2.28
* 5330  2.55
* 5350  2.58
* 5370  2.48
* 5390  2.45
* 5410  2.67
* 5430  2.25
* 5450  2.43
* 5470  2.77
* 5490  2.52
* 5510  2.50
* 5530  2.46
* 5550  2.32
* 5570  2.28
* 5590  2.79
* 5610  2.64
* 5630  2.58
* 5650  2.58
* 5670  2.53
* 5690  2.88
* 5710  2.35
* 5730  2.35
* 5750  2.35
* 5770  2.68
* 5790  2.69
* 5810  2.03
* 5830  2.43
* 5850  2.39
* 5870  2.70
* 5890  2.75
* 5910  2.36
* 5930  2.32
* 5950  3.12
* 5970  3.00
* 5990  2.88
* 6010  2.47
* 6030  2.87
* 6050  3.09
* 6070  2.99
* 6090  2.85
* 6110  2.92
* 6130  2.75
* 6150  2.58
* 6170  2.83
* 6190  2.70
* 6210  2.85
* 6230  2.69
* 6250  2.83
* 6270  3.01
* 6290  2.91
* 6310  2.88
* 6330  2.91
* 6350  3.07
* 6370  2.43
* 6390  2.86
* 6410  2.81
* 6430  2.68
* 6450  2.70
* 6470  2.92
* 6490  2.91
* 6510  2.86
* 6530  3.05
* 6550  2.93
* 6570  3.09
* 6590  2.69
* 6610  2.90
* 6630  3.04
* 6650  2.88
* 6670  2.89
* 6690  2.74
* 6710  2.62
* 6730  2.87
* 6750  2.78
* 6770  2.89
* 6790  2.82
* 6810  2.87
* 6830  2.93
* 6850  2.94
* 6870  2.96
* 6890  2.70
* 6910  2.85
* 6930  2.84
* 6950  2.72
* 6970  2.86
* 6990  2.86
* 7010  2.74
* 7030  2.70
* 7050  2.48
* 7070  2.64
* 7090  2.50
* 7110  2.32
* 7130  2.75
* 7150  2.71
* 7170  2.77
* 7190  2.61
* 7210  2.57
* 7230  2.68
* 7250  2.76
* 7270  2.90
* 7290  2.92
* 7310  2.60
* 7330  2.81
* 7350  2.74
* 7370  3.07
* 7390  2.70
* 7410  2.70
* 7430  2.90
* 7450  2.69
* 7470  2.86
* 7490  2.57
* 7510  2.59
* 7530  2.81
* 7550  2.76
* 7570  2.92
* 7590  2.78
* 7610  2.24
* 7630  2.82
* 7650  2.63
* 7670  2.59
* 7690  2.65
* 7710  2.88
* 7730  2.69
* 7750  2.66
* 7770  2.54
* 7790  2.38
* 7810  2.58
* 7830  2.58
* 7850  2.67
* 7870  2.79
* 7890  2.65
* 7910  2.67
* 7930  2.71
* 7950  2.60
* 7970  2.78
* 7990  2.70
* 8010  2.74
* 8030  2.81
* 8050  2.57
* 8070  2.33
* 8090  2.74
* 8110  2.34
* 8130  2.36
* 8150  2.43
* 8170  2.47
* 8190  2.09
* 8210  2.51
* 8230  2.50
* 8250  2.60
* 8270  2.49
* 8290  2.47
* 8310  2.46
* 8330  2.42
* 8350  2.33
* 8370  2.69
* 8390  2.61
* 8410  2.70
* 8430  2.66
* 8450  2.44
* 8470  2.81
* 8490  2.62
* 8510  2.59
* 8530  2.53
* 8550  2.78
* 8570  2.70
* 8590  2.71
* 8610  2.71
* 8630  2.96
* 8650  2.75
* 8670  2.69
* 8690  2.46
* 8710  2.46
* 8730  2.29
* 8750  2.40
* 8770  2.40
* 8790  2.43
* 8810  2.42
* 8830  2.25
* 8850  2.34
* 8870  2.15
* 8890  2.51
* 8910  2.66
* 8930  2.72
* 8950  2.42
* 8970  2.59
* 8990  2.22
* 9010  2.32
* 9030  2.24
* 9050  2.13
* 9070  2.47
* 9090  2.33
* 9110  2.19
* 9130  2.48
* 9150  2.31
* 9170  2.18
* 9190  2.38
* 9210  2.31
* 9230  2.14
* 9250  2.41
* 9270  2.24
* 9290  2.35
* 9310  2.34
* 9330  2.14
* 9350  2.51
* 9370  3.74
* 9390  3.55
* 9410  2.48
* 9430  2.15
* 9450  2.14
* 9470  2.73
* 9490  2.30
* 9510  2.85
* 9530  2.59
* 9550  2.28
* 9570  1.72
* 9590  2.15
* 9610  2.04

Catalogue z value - 0.14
